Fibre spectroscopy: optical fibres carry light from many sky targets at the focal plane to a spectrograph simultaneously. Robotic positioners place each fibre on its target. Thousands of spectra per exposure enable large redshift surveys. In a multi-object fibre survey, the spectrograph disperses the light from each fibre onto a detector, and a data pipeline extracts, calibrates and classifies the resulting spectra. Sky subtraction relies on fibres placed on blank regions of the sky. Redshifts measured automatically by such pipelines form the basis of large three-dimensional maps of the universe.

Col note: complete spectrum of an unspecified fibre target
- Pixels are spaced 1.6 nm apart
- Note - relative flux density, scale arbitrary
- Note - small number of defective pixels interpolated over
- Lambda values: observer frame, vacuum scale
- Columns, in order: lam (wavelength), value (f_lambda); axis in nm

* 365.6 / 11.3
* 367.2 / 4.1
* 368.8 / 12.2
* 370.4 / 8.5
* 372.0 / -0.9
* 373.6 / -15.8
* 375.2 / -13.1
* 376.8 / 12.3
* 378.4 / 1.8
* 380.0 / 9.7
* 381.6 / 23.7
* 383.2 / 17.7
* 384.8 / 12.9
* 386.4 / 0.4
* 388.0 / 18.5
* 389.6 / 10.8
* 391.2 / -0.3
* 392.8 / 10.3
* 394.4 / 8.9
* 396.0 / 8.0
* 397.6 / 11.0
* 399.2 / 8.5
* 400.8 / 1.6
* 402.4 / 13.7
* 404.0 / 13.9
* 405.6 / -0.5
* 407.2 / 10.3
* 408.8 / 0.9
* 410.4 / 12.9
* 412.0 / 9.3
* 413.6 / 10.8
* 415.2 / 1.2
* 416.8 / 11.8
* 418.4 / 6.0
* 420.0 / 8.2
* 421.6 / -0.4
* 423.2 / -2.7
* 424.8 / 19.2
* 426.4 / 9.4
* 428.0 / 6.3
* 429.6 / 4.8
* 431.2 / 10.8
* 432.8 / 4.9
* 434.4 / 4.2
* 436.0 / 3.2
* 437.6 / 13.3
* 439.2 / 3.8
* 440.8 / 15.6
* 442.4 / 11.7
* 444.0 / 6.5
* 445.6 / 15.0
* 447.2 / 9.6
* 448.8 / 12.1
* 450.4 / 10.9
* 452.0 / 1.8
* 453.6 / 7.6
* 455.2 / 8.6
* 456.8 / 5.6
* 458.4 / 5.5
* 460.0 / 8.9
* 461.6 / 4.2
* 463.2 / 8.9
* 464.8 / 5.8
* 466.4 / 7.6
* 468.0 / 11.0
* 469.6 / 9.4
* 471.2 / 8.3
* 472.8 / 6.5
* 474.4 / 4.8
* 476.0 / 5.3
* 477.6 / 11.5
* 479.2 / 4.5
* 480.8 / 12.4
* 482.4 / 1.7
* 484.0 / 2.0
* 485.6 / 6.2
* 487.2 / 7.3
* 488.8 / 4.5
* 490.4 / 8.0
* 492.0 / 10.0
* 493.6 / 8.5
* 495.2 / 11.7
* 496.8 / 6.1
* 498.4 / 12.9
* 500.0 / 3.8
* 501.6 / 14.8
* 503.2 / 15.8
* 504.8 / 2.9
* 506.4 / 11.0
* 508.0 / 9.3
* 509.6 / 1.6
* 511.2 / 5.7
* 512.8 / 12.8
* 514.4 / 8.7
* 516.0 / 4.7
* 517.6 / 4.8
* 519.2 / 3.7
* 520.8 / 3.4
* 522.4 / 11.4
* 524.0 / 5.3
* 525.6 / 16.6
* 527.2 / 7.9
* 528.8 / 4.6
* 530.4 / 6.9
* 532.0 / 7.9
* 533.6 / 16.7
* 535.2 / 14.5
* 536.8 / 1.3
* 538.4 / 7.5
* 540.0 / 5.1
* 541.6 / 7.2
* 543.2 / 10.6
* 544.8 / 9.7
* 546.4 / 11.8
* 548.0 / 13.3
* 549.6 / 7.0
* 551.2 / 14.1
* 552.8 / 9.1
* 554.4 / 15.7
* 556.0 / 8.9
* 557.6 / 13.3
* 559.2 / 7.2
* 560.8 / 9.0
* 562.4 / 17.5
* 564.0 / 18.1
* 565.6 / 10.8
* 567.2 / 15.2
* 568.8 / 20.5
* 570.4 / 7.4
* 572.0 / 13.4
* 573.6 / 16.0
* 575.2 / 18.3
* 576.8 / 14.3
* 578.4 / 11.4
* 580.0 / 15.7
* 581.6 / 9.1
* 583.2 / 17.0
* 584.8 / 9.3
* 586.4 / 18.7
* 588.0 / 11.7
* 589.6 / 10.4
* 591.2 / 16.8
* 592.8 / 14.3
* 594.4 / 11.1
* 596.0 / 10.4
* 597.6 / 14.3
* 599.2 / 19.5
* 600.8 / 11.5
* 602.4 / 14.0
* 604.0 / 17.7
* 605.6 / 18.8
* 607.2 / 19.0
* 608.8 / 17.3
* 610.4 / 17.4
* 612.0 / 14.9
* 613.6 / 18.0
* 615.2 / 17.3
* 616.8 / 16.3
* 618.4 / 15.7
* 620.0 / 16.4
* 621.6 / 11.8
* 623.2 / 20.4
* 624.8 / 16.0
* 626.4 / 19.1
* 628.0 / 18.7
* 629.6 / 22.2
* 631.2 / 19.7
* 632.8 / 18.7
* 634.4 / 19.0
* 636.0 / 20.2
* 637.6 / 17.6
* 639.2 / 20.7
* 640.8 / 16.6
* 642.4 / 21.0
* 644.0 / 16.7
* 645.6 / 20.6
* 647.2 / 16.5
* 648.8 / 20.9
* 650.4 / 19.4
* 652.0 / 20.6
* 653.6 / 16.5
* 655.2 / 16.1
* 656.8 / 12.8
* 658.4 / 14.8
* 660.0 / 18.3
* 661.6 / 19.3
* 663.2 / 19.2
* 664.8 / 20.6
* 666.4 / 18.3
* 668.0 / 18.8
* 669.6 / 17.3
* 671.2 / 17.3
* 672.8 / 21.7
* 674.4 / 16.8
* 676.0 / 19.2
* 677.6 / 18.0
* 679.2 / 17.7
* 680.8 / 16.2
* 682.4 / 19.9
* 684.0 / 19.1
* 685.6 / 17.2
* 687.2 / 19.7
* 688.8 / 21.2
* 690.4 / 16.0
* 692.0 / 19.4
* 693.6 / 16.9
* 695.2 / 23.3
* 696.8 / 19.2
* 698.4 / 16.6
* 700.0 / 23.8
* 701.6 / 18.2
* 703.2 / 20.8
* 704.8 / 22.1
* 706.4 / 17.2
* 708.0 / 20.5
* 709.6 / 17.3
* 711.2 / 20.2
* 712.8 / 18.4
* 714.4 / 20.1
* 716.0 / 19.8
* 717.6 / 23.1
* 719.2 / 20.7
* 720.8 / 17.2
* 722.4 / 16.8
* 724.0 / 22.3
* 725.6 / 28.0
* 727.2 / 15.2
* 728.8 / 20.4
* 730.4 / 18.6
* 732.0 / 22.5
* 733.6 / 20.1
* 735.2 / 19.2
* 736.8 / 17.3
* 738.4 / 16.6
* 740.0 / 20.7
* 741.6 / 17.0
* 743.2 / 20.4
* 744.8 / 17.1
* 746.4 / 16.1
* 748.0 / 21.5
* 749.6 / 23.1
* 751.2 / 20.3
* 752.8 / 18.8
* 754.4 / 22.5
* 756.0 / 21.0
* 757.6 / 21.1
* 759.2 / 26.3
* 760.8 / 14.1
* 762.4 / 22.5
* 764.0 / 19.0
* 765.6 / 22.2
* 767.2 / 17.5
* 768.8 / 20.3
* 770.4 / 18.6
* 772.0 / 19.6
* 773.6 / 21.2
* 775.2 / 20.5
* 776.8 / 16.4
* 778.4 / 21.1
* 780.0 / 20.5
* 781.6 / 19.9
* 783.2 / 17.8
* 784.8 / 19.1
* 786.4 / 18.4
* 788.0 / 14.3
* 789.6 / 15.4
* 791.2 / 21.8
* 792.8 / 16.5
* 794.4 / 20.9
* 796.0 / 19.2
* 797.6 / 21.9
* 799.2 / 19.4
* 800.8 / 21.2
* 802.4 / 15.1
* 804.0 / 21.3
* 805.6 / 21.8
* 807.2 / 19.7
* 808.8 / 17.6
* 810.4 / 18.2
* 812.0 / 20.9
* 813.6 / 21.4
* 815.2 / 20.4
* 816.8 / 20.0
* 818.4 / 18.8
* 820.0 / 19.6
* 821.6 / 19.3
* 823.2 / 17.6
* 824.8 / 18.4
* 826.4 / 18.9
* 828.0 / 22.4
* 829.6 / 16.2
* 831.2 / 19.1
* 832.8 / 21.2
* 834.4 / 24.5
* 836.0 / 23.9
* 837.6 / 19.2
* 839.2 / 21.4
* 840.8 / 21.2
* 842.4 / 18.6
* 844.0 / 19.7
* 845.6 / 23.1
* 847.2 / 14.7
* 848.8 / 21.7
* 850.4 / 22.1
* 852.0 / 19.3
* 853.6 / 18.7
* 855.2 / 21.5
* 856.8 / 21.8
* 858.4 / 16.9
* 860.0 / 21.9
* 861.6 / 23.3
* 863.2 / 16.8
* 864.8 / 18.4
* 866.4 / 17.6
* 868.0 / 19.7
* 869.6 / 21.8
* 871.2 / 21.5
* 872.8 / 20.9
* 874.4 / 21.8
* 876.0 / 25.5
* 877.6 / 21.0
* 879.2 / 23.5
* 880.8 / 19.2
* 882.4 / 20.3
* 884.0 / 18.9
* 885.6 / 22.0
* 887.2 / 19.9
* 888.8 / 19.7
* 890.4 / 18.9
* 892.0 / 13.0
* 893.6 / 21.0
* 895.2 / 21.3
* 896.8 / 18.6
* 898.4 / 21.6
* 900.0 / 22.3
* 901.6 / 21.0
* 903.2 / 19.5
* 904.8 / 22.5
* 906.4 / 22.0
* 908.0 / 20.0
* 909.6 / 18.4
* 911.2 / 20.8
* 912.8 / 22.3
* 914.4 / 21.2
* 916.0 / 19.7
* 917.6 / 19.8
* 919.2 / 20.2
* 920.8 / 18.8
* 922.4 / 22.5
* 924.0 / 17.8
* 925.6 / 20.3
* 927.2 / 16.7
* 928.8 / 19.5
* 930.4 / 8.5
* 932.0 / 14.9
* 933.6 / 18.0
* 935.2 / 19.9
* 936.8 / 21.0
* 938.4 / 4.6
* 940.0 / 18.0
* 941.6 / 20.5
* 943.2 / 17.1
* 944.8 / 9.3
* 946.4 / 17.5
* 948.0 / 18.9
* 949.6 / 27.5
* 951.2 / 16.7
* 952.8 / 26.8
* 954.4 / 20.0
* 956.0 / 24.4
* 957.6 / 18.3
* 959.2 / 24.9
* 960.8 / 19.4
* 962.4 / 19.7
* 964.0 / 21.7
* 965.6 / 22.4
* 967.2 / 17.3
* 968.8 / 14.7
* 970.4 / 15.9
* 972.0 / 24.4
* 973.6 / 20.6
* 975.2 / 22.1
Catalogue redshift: 0.51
